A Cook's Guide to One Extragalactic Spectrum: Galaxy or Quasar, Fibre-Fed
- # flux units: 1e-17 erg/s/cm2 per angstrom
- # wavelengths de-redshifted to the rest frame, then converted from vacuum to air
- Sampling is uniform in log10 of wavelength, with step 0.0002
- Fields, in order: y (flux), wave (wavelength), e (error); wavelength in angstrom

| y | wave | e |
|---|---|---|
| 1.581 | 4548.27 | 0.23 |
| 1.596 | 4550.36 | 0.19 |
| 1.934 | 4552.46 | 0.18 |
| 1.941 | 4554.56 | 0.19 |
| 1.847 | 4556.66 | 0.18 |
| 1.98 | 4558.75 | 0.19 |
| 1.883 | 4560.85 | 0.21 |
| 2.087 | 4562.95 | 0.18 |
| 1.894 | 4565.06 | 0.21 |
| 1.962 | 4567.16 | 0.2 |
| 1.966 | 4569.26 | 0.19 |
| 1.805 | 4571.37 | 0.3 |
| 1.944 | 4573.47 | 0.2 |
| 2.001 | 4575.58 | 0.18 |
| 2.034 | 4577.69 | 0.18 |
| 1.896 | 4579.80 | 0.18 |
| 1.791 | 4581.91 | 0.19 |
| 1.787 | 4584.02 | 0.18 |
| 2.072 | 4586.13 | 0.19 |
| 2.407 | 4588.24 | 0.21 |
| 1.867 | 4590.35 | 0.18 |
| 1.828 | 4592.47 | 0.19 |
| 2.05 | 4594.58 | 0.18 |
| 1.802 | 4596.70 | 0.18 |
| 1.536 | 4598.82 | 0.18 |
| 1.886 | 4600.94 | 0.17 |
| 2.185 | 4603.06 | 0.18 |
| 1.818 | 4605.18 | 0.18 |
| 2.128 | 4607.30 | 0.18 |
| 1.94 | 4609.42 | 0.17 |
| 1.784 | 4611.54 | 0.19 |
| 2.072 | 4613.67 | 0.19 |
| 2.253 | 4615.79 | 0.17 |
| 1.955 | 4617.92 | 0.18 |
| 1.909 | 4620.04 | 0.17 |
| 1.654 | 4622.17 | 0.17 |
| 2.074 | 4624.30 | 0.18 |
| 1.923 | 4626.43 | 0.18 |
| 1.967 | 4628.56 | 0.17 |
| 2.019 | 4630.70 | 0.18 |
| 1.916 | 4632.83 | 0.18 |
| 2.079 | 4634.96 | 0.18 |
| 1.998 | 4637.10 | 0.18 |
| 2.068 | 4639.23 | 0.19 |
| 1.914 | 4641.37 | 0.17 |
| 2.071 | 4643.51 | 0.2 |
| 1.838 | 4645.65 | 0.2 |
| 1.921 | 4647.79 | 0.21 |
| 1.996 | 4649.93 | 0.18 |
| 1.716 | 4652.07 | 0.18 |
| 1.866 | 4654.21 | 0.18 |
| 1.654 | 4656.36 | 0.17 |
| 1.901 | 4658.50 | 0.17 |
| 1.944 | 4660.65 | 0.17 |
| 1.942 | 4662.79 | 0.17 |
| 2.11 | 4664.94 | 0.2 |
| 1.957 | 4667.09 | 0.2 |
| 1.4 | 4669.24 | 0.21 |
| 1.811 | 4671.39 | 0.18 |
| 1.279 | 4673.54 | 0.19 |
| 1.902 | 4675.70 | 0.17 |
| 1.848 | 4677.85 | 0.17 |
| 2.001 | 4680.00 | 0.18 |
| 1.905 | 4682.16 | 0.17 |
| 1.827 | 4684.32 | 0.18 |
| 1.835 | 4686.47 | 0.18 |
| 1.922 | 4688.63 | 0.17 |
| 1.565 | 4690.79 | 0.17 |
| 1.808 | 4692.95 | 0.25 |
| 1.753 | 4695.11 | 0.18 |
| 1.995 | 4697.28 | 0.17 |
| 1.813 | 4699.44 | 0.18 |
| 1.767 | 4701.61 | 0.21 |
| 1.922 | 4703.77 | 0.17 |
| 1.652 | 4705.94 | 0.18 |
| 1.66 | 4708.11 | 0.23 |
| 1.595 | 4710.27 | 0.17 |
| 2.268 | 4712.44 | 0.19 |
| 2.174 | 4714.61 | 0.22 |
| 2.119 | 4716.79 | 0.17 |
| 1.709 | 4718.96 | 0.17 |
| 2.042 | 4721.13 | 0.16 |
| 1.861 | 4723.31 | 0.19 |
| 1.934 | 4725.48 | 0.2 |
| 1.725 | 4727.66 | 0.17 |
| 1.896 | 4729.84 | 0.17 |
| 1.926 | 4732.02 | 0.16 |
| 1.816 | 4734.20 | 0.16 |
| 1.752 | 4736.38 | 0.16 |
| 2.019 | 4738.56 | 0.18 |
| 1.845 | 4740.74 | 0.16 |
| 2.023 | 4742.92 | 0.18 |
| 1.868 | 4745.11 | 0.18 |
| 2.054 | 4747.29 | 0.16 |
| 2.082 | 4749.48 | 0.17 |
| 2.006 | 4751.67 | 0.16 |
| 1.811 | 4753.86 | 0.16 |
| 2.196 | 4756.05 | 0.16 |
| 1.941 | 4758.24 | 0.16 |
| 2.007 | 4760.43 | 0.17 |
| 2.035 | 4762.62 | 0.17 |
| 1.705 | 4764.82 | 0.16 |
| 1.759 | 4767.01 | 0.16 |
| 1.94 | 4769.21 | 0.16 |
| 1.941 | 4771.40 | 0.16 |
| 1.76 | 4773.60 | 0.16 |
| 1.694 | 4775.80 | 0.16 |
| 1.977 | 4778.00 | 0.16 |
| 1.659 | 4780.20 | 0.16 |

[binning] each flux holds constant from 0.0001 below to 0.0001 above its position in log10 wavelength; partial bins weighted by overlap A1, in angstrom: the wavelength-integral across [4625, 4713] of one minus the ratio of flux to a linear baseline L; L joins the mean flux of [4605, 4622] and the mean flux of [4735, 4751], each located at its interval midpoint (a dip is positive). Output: 4.7 angstrom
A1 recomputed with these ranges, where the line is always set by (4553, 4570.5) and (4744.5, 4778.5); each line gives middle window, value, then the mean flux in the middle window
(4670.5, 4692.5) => 1.6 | 1.79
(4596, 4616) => 0.1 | 1.93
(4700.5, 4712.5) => 1.0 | 1.77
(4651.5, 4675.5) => 1.8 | 1.79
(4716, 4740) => 0.5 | 1.89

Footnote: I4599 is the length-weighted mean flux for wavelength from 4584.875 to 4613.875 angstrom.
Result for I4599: 1.95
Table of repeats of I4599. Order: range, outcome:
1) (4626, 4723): 1.87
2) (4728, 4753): 1.93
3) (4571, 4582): 1.93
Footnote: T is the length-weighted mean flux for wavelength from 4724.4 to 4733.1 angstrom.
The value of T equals 1.87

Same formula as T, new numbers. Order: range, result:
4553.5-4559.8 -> 1.92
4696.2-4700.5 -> 1.91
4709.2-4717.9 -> 2.04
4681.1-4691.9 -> 1.81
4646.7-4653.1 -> 1.88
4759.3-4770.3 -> 1.89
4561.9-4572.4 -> 1.94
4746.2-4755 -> 1.99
